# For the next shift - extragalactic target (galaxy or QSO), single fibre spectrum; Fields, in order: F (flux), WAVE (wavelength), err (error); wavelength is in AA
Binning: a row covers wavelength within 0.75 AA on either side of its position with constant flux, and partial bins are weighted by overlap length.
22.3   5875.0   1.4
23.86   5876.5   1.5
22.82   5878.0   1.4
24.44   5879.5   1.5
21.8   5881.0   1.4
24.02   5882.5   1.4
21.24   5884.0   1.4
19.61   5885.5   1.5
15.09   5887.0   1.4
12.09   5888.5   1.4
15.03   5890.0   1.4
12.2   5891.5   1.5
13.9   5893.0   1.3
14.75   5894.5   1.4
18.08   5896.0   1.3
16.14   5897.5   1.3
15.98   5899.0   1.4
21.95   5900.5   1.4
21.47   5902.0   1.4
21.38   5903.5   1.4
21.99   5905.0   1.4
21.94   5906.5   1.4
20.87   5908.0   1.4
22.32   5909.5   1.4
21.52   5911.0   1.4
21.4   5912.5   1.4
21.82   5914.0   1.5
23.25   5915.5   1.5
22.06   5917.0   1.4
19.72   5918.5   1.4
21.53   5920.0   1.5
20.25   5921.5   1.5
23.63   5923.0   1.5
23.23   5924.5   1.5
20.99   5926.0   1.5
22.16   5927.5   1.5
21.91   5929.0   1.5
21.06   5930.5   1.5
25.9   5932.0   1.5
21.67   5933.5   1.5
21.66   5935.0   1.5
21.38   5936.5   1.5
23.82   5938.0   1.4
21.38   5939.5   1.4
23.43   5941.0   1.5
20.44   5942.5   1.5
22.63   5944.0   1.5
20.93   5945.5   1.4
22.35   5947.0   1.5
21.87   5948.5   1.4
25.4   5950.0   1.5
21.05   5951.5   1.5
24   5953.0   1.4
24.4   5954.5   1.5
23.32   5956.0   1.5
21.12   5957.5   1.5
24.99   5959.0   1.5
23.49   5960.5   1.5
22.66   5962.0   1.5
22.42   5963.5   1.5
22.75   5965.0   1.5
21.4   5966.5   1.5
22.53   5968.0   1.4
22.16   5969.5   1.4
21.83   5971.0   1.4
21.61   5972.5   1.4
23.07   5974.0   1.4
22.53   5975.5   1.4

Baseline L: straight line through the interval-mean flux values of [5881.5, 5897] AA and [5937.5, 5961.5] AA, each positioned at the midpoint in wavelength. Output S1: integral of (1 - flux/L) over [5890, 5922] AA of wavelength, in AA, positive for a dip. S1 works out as -2.1 AA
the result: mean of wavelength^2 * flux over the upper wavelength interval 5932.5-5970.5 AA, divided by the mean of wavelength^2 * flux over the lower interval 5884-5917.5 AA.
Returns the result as 1.2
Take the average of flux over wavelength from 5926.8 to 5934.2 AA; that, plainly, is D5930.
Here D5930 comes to 22.5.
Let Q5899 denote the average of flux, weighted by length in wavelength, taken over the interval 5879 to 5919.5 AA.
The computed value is 19.5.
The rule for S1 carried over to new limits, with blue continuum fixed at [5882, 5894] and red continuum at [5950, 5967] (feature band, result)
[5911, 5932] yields -2.5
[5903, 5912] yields -1.7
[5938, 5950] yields -0.3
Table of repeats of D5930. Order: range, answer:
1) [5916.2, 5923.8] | 21.5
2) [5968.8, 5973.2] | 21.9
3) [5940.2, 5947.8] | 22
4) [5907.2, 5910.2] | 21.6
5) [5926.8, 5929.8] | 22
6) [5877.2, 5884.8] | 22.8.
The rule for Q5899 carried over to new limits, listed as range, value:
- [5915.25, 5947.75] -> 22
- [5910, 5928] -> 21.8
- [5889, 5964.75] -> 21.2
